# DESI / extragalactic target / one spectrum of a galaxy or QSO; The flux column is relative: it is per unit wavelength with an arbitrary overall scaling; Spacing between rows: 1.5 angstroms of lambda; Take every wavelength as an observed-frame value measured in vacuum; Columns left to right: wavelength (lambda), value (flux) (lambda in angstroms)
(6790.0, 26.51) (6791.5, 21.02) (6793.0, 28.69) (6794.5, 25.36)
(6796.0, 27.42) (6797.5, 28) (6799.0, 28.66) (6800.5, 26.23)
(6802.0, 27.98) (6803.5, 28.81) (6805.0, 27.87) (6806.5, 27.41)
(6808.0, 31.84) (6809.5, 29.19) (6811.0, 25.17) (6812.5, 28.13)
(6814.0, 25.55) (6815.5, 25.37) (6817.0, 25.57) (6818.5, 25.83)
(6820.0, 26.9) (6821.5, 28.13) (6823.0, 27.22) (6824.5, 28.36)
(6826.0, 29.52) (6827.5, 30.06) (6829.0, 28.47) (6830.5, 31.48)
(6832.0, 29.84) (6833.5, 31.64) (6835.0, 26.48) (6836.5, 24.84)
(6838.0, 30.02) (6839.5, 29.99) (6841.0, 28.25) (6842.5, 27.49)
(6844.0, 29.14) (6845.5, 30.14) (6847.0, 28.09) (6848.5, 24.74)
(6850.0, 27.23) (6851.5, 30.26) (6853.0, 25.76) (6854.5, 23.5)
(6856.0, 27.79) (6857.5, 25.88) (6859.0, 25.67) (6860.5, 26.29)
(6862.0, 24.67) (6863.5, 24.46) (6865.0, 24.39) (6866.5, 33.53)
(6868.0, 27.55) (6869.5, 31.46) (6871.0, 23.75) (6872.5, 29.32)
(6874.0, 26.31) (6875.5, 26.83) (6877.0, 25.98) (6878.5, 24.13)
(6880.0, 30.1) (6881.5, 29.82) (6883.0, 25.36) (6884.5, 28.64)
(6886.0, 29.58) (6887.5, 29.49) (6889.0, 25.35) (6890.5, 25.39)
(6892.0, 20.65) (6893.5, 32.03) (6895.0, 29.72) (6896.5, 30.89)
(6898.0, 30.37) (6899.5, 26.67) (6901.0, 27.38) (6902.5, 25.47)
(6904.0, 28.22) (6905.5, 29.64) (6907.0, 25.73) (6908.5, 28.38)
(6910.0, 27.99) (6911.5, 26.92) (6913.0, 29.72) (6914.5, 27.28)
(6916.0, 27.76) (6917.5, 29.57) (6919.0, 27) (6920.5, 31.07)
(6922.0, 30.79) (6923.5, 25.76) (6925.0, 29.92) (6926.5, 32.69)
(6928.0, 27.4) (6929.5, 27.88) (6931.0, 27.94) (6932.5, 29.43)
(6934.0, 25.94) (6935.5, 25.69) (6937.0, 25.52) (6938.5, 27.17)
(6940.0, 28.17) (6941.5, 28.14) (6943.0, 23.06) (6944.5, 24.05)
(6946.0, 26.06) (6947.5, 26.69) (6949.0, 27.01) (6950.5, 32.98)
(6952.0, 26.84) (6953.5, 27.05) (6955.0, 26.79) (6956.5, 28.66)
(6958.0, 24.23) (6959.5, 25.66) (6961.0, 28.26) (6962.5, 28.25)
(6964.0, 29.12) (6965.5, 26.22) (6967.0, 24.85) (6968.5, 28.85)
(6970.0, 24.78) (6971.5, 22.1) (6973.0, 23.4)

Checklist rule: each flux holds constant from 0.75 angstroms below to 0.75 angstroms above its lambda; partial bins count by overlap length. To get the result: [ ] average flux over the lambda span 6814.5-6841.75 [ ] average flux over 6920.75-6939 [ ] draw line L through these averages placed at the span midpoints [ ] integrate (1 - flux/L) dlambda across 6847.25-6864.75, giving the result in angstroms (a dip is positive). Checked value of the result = 1.3 angstroms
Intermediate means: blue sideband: 28.2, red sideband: 28.1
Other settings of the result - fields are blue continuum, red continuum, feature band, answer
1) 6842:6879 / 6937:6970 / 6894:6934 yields -2.3 angstroms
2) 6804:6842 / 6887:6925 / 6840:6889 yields 1.3 angstroms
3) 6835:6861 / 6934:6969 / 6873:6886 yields -0.1 angstroms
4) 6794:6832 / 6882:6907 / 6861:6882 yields 0.4 angstroms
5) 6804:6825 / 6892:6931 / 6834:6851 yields -0.2 angstroms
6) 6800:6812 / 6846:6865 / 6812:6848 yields -1.3 angstroms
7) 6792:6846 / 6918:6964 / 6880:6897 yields -0.1 angstroms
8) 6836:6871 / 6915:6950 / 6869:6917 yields -0.3 angstroms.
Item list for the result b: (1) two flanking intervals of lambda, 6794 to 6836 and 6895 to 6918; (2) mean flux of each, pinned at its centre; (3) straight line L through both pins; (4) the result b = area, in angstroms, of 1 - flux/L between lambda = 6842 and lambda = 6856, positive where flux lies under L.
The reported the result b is 0.32 angstroms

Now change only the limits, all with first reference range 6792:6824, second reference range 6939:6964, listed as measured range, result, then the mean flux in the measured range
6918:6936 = -0.93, 28.5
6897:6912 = -0.32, 27.7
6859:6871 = 0.05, 27.1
